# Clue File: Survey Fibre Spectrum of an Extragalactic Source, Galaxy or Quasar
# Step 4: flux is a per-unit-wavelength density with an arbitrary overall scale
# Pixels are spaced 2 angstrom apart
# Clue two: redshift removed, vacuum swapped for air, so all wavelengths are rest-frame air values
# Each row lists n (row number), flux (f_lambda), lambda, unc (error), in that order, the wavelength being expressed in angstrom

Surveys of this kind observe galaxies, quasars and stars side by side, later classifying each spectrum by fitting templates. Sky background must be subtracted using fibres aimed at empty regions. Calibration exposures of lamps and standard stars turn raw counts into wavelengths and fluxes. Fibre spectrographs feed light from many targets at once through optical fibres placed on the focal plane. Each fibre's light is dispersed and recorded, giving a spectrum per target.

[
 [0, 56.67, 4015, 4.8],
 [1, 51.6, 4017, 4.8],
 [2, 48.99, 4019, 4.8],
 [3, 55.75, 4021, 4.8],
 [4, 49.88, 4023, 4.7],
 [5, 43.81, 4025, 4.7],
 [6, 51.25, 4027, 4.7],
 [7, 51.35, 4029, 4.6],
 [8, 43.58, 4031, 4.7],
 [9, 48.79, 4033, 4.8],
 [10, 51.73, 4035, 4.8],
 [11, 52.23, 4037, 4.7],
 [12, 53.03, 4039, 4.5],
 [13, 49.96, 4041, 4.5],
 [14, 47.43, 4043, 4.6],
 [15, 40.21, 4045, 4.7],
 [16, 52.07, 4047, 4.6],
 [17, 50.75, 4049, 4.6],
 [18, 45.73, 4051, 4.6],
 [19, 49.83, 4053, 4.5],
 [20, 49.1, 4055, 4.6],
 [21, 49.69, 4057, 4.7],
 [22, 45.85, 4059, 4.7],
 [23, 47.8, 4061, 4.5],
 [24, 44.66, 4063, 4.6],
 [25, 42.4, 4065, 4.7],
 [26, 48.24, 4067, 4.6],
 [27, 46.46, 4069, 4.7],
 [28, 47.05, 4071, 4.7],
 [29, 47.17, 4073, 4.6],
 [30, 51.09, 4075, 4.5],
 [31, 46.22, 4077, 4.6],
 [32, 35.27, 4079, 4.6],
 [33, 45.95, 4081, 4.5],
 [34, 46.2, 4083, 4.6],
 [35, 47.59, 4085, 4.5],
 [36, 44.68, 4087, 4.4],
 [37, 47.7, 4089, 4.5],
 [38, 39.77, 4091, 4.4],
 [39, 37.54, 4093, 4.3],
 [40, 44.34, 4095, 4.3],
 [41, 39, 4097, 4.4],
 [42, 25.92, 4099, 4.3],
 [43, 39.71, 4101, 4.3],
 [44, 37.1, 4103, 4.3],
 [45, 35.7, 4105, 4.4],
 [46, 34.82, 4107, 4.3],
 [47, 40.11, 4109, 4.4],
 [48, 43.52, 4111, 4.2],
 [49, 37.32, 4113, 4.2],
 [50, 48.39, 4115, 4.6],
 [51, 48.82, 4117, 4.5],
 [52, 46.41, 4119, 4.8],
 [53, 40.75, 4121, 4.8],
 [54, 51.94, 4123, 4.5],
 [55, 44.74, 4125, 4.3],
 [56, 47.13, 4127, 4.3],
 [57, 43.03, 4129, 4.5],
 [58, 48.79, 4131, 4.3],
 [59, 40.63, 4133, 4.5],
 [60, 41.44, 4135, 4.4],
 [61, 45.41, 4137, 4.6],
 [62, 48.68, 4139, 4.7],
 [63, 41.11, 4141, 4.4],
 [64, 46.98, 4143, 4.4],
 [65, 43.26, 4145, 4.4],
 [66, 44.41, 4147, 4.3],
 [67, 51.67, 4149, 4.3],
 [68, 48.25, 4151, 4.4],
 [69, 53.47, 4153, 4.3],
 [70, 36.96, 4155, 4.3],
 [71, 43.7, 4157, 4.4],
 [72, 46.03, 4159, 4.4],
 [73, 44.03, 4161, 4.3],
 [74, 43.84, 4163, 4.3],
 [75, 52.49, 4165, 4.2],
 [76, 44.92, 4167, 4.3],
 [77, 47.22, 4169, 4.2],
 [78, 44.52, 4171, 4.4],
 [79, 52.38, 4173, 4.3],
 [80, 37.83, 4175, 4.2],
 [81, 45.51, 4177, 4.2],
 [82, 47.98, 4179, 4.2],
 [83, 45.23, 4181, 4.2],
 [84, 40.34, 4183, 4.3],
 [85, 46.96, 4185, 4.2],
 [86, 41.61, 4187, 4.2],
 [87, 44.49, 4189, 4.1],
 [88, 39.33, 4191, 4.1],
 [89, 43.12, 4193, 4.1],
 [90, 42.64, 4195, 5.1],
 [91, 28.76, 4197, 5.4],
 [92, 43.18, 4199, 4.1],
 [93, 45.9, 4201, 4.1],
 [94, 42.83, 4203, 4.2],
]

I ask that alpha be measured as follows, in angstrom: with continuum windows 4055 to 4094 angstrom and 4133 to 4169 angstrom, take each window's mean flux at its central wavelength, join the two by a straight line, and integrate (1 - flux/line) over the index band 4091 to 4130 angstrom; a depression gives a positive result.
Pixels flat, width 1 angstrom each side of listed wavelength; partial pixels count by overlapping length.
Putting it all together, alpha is 3.6 angstrom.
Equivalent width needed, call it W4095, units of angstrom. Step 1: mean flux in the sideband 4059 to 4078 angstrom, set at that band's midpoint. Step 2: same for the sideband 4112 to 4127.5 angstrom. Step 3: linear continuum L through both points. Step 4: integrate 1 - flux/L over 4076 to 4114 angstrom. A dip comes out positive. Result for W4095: 4.7 angstrom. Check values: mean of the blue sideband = 46.7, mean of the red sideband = 45.6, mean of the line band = 40.4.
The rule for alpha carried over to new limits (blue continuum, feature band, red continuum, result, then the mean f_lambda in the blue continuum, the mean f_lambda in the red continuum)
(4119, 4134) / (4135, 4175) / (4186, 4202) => -2.2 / 45.4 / 41.1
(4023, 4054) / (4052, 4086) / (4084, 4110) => -2.0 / 48.8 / 39.5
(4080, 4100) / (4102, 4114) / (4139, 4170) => 1.4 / 41.9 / 46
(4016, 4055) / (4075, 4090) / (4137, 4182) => 0.9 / 49.4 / 45.9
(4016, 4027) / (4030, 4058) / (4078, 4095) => -0.7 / 50.1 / 43.2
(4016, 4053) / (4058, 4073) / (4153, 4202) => 0.6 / 49.4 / 43.9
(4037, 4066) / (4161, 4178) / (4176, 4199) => -1.1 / 47.9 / 42.4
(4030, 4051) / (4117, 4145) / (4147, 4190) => 0.8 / 48.8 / 45.7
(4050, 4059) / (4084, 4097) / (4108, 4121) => 0.7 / 48.3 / 43.8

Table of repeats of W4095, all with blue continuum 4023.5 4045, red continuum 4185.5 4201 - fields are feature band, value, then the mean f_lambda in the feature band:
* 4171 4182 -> -1.01 angstrom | 45.7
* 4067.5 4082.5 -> 0.38 angstrom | 45.7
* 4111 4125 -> -0.21 angstrom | 45.4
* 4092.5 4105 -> 2.35 angstrom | 37.1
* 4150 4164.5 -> -0.89 angstrom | 45.4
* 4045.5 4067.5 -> 0.07 angstrom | 47.6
